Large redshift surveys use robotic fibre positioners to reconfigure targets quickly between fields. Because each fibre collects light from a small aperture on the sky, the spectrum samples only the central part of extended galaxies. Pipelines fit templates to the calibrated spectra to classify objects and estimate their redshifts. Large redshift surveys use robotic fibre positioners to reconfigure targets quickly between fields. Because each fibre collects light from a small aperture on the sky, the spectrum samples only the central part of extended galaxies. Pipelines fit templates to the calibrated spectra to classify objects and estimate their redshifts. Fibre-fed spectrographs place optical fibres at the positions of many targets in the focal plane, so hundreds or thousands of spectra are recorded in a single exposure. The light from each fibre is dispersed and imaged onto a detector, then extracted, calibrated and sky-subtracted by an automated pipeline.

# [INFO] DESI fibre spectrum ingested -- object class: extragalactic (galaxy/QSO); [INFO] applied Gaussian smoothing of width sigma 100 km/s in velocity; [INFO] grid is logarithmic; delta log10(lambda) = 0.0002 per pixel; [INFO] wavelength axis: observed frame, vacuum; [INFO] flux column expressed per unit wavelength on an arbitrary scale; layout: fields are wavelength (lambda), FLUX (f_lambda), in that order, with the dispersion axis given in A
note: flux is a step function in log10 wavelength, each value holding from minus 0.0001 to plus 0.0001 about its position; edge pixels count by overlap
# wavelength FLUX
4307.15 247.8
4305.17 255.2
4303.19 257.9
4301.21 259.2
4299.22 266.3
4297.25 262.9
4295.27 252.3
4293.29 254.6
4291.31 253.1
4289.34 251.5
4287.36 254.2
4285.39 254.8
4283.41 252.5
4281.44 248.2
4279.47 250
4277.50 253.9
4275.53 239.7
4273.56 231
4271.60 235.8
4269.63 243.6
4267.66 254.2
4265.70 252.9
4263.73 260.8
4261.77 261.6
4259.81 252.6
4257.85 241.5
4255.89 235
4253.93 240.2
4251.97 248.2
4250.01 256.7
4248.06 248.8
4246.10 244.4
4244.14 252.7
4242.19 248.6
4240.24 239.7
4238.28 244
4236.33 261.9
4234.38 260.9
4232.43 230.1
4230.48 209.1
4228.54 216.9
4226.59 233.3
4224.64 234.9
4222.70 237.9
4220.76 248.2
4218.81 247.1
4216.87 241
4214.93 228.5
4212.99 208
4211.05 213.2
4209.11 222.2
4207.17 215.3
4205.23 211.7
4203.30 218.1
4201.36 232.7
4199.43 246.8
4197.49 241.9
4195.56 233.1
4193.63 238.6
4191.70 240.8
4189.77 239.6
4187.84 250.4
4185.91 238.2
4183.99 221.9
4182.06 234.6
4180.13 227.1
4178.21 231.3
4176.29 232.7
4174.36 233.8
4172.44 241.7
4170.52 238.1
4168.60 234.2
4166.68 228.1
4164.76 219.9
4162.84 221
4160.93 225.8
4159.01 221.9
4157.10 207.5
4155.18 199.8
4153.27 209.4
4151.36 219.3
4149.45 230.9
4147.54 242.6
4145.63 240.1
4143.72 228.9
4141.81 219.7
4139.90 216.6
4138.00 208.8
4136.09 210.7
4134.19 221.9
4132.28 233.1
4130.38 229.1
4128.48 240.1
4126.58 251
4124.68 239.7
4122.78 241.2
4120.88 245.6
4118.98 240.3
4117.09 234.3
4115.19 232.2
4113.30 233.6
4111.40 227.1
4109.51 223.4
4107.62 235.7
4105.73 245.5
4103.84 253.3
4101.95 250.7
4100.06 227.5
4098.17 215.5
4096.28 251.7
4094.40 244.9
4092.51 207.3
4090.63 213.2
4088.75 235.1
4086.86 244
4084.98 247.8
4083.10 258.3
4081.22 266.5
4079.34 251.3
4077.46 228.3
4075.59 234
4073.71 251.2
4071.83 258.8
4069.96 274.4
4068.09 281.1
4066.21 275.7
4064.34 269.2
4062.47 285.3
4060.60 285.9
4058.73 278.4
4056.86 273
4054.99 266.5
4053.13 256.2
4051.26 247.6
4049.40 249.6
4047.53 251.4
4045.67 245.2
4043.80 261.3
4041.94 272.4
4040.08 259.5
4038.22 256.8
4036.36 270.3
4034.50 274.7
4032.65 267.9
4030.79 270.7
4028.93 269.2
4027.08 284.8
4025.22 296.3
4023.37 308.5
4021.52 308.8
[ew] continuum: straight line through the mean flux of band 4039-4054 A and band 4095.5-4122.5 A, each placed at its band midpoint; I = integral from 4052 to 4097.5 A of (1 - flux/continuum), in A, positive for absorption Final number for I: -1.5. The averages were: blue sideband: 255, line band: 255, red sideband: 237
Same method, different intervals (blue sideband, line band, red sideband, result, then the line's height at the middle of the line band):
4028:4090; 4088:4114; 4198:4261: 2.2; 255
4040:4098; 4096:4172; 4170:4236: 4.5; 244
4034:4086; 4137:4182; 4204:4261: 4.0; 247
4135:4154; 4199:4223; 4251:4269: 1.0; 238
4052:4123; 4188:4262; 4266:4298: 3.5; 249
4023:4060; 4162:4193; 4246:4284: 2.7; 255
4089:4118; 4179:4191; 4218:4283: 0.2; 239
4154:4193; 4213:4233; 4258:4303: 0.7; 240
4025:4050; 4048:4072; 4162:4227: -0.8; 261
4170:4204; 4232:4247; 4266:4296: -0.3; 243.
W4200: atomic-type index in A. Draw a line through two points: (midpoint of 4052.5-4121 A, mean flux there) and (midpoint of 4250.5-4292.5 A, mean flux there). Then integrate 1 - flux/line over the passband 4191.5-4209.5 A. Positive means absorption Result 1.3 A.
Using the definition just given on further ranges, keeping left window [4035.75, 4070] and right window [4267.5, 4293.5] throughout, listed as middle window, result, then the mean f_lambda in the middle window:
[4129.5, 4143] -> 2.0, 220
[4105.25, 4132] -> 2.5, 237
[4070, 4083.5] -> 0.7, 251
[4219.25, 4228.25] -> 0.5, 237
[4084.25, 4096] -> 1.4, 233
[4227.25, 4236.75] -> 0.7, 234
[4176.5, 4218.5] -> 4.0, 231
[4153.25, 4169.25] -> 2.4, 219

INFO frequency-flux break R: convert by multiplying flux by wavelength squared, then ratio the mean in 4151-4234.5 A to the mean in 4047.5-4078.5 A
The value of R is 0.93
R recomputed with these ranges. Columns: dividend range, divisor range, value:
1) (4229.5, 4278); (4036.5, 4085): 1.03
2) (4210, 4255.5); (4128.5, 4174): 1.11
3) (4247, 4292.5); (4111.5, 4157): 1.16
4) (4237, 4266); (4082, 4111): 1.13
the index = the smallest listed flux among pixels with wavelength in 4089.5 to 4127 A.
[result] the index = 207.3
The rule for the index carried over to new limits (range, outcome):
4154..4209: 199.8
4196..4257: 208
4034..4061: 245.2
